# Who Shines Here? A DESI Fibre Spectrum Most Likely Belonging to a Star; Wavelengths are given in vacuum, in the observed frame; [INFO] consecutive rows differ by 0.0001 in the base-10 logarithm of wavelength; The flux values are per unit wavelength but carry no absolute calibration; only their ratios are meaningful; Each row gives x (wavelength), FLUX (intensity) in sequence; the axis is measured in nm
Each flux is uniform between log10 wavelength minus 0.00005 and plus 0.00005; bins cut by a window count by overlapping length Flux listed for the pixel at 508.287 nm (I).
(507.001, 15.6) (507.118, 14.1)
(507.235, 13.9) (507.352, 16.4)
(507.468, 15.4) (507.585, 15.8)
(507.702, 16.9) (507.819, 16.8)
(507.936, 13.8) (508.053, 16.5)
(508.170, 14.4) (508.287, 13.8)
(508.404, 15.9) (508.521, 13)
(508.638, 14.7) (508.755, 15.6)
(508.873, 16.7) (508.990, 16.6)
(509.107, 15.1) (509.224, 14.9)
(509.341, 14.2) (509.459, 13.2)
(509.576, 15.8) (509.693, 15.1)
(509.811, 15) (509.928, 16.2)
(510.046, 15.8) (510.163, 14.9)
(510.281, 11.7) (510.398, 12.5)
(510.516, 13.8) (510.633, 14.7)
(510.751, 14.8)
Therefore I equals 13.8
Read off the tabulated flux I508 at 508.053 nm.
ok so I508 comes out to 16.5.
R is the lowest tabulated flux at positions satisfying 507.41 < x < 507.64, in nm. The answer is 15.4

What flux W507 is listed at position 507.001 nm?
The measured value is 15.6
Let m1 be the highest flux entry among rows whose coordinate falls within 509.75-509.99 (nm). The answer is 16.2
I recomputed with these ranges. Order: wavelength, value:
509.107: 15.1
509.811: 15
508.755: 15.6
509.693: 15.1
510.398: 12.5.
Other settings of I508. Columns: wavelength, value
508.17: 14.4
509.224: 14.9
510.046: 15.8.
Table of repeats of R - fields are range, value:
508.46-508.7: 13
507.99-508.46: 13.8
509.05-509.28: 14.9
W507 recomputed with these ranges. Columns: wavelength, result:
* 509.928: 16.2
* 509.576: 15.8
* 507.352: 16.4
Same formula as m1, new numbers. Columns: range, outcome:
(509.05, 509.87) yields 15.8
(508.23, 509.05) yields 16.7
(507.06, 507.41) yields 16.4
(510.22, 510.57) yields 13.8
